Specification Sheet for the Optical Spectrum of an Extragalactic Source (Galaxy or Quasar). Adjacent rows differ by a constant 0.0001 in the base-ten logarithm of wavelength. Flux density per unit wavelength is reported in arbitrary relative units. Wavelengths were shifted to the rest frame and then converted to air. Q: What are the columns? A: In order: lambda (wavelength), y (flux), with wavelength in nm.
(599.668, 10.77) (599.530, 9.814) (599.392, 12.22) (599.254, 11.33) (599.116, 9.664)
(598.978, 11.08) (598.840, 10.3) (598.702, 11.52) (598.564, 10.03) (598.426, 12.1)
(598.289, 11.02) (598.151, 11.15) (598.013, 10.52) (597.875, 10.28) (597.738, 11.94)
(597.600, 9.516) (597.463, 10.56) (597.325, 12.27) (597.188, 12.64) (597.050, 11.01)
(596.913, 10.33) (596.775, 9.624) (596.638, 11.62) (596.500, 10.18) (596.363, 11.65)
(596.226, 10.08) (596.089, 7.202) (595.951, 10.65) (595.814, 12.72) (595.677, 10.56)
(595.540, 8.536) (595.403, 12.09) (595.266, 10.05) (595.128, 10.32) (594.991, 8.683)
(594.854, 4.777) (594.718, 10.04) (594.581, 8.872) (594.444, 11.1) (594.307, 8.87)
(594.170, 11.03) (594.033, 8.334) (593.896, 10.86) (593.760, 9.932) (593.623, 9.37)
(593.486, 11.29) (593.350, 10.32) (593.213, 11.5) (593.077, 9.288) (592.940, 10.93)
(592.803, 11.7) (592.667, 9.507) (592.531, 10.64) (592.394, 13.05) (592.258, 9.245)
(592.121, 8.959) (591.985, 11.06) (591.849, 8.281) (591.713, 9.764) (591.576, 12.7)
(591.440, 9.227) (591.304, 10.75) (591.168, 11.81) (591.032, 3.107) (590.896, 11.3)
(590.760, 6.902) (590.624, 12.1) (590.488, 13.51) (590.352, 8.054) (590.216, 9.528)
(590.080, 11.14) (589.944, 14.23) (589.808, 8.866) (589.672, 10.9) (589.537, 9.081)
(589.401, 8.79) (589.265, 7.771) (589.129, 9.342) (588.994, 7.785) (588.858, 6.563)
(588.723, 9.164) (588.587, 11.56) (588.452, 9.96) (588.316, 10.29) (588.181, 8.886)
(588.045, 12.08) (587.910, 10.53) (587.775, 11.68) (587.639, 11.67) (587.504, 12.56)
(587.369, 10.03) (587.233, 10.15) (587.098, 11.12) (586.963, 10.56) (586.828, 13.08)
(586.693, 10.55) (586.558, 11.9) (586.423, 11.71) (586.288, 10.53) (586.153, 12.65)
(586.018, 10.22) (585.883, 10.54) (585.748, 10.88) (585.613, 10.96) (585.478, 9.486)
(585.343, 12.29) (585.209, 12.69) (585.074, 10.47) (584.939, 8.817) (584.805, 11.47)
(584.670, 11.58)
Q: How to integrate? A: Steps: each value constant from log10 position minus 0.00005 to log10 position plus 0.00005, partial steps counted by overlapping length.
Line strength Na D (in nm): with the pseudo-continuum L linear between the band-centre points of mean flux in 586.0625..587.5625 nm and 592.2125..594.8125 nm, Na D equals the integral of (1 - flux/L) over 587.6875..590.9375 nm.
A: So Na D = 0.28 nm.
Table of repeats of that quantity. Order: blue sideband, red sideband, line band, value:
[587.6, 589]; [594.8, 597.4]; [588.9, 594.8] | 0.11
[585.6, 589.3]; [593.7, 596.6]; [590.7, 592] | 0.10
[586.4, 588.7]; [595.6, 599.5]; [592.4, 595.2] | 0.25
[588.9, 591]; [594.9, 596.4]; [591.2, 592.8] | -0.08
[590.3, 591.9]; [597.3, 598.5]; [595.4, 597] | 0.05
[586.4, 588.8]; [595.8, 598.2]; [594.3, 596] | 0.15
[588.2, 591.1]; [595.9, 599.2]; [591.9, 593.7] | -0.09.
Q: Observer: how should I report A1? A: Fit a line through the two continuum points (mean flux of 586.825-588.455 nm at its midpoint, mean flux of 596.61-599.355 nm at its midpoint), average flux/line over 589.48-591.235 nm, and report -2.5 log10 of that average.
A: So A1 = 0.09 mag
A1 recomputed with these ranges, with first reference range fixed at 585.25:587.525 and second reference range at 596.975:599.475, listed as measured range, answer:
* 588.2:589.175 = 0.202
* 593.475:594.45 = 0.116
